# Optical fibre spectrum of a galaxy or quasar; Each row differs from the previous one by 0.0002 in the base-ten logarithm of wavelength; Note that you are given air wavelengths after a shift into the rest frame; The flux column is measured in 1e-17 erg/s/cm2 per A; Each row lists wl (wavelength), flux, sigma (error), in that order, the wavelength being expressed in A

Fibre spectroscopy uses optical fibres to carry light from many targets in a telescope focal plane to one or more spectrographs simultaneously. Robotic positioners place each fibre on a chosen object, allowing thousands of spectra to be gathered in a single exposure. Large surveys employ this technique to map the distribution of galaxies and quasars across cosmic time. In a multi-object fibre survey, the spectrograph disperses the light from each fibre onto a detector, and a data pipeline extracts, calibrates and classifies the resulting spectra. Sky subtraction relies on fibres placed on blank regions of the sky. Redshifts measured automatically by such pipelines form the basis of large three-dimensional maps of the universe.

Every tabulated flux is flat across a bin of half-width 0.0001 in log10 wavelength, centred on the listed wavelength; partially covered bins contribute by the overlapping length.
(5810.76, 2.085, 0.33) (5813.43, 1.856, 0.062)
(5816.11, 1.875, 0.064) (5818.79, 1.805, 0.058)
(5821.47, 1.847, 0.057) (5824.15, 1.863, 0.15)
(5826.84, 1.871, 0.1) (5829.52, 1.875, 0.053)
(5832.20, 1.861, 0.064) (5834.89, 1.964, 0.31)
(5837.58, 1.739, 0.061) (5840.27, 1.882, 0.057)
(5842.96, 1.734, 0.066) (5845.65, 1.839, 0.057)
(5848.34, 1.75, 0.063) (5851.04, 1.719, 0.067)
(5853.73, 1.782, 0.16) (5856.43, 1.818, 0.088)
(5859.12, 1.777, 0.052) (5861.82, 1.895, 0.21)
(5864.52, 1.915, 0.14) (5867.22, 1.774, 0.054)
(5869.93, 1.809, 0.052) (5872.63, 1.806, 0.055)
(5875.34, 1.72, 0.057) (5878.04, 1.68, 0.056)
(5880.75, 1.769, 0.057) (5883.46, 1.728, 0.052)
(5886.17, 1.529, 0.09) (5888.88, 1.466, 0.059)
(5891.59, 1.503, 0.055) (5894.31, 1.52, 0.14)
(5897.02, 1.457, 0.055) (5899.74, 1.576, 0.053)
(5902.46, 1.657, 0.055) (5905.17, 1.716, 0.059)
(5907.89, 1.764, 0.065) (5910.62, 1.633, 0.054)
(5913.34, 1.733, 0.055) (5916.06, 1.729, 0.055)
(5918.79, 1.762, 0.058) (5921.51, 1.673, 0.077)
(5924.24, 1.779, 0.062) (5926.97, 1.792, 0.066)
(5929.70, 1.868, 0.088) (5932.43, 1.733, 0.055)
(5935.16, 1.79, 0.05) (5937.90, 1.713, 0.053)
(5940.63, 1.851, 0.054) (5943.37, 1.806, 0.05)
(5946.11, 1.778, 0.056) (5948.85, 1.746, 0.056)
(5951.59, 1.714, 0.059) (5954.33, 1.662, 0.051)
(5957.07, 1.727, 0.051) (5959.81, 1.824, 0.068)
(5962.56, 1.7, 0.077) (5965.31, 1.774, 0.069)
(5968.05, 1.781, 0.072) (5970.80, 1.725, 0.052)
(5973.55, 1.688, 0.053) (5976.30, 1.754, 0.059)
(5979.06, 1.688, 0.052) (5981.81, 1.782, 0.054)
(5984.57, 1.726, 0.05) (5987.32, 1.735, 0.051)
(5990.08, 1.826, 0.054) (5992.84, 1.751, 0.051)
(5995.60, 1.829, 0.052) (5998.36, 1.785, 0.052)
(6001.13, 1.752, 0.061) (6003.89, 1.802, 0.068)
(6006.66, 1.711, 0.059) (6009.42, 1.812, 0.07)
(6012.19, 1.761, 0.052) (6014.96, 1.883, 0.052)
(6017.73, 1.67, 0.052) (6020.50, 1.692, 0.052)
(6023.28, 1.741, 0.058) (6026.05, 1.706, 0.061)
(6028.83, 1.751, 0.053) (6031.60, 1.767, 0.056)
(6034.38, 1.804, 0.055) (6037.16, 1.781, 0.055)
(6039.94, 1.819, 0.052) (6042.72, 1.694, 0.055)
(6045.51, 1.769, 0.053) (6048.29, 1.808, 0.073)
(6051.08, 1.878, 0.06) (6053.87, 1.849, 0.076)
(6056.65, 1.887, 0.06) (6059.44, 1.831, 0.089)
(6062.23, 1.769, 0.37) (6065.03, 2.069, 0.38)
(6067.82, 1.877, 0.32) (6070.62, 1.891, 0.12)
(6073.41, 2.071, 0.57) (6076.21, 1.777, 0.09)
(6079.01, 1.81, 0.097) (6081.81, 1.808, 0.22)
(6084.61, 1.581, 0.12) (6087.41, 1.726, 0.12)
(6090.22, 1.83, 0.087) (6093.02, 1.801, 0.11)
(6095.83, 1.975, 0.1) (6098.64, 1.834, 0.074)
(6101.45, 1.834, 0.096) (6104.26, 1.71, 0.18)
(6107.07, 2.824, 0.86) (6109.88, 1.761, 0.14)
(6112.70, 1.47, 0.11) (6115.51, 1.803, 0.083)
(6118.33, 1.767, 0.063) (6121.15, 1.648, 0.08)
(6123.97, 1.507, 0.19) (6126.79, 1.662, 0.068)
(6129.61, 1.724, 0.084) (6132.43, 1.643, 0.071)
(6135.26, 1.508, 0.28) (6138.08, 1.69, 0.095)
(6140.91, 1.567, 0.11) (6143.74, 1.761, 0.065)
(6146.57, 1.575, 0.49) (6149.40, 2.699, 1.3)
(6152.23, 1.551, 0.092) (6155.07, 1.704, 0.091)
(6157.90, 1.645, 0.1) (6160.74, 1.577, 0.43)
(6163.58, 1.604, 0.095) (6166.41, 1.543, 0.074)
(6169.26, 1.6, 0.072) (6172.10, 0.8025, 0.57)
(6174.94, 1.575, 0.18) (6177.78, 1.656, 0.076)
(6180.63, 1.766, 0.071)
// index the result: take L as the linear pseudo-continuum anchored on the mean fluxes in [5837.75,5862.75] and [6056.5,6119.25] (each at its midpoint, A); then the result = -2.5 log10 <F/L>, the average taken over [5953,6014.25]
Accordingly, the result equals 0.04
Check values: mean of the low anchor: 1.8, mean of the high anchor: 1.86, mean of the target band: 1.76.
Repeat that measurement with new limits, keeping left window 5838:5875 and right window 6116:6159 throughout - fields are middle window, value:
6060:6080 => -0.10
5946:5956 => 0.03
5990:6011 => -0.01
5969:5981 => 0.03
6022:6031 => 0.01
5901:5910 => 0.05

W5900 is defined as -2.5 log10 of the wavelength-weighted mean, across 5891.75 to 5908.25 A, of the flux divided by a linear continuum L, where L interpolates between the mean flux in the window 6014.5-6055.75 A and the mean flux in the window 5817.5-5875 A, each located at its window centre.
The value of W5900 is 0.13 mag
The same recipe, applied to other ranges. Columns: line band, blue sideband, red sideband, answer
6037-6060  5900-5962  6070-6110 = 0.021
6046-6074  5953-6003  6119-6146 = -0.118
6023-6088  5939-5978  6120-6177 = -0.077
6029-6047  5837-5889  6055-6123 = 0.034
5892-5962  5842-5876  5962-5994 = 0.031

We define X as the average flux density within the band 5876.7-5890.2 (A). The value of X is 1.63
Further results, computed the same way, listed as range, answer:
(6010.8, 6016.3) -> 1.82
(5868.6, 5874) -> 1.81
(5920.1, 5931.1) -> 1.78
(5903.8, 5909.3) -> 1.74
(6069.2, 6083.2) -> 1.87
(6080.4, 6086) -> 1.7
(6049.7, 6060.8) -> 1.86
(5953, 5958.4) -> 1.7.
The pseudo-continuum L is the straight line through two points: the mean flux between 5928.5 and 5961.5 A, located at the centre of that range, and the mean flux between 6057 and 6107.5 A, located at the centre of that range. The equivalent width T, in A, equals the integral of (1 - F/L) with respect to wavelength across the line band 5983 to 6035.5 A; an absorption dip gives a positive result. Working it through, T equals 1.5 A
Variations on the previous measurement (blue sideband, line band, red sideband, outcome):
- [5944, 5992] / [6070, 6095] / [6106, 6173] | -1.48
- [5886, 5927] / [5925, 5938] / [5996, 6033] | -0.91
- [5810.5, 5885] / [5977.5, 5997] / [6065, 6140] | 0.46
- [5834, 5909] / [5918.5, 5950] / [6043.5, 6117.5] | -0.23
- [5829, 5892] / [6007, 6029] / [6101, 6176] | -0.32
